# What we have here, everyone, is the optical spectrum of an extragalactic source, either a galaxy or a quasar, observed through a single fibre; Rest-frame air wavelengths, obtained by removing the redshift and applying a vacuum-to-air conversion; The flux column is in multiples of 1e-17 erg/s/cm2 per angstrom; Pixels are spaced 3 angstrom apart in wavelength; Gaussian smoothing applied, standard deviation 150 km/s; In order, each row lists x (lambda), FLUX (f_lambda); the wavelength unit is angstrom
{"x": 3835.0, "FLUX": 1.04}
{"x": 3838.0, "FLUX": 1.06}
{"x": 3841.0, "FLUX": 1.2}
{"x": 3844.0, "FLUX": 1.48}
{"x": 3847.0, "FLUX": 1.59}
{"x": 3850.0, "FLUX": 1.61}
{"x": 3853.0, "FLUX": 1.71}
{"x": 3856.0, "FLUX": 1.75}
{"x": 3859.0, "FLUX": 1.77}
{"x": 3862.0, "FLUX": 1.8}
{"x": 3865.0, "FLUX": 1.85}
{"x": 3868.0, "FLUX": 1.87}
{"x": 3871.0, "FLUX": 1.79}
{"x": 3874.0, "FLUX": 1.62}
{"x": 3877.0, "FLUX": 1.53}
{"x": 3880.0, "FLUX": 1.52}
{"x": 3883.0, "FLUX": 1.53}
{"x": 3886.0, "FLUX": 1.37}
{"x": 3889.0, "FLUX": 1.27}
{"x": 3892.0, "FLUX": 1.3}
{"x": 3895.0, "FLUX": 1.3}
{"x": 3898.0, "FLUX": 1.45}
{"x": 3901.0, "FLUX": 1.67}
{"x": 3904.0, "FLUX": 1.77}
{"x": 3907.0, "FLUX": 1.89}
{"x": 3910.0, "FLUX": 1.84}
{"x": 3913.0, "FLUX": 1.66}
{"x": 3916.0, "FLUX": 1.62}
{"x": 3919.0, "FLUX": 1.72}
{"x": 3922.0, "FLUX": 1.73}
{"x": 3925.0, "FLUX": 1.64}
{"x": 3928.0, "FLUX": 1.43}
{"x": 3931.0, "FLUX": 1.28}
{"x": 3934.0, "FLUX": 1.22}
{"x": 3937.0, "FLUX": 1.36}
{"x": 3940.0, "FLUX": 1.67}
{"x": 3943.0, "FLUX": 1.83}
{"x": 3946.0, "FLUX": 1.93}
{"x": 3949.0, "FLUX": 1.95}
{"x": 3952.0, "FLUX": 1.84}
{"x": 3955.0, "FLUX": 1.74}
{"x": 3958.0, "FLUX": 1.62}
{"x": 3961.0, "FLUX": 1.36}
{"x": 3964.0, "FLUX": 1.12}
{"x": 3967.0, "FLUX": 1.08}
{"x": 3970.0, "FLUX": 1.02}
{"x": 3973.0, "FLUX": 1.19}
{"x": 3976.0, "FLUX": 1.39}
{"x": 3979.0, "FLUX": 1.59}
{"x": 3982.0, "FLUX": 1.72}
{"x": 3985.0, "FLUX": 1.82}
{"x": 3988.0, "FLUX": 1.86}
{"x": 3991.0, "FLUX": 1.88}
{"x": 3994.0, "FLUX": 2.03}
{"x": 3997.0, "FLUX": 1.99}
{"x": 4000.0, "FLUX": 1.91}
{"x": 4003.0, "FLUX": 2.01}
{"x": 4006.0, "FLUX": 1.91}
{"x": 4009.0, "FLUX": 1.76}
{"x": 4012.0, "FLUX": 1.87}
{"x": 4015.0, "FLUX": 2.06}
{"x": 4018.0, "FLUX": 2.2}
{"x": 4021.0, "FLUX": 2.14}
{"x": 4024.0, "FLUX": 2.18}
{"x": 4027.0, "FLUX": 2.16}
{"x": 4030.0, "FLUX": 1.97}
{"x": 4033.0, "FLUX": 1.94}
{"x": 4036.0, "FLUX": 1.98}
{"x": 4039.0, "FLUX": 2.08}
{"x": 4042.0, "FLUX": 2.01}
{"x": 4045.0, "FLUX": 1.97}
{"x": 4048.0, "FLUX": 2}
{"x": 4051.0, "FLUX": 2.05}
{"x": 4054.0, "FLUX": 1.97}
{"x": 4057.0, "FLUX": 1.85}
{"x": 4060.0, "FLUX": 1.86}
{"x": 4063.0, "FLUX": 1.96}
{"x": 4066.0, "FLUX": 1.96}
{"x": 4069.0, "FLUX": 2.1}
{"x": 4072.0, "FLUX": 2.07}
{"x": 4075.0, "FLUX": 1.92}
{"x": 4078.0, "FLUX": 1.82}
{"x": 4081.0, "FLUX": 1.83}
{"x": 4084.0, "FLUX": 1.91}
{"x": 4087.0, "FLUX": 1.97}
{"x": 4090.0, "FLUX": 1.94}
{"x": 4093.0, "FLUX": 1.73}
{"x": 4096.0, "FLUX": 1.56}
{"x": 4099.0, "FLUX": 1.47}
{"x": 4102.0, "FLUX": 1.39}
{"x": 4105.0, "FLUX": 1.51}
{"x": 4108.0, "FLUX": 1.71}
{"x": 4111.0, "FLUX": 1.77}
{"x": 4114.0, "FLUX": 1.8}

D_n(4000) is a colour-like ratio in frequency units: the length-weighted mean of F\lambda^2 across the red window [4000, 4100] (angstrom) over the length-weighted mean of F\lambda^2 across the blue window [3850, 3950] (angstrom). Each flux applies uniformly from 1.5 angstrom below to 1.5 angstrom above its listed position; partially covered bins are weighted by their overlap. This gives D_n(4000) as 1.29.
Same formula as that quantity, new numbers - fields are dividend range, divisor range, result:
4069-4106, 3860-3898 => 1.26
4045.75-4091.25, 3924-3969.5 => 1.36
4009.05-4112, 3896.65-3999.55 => 1.25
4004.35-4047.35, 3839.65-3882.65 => 1.33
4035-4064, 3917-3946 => 1.34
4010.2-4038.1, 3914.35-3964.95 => 1.34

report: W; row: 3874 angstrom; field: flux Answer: 1.62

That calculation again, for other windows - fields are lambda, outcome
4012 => 1.87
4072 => 2.07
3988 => 1.86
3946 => 1.93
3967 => 1.08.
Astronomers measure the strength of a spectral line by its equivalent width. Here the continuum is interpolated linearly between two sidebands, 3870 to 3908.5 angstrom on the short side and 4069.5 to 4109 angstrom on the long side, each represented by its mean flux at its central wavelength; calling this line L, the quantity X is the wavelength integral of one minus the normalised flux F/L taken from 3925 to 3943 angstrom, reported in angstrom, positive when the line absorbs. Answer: 1.6 angstrom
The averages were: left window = 1.54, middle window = 1.45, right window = 1.77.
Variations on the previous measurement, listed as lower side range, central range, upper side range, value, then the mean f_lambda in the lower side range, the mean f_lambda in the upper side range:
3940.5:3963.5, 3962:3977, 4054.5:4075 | 5.1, 1.72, 1.96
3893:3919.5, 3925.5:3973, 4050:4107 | 5.7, 1.65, 1.83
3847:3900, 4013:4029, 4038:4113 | -3.1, 1.59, 1.85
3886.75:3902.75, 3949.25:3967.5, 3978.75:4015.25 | 1.9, 1.4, 1.88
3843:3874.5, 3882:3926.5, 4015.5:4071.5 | 5.2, 1.72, 2.02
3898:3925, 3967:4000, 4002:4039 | 4.9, 1.72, 2.02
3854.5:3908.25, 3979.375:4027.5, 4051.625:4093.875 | -3.8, 1.61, 1.93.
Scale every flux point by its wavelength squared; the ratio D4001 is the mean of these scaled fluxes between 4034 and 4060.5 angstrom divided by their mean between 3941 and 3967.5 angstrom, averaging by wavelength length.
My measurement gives 1.27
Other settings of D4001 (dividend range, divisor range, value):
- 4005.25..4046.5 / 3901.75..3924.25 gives 1.23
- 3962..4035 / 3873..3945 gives 1.20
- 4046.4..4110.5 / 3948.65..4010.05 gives 1.17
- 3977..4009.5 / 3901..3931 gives 1.15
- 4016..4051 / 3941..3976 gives 1.41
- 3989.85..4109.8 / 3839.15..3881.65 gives 1.28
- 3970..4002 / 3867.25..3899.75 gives 1.20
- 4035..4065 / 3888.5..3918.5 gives 1.33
